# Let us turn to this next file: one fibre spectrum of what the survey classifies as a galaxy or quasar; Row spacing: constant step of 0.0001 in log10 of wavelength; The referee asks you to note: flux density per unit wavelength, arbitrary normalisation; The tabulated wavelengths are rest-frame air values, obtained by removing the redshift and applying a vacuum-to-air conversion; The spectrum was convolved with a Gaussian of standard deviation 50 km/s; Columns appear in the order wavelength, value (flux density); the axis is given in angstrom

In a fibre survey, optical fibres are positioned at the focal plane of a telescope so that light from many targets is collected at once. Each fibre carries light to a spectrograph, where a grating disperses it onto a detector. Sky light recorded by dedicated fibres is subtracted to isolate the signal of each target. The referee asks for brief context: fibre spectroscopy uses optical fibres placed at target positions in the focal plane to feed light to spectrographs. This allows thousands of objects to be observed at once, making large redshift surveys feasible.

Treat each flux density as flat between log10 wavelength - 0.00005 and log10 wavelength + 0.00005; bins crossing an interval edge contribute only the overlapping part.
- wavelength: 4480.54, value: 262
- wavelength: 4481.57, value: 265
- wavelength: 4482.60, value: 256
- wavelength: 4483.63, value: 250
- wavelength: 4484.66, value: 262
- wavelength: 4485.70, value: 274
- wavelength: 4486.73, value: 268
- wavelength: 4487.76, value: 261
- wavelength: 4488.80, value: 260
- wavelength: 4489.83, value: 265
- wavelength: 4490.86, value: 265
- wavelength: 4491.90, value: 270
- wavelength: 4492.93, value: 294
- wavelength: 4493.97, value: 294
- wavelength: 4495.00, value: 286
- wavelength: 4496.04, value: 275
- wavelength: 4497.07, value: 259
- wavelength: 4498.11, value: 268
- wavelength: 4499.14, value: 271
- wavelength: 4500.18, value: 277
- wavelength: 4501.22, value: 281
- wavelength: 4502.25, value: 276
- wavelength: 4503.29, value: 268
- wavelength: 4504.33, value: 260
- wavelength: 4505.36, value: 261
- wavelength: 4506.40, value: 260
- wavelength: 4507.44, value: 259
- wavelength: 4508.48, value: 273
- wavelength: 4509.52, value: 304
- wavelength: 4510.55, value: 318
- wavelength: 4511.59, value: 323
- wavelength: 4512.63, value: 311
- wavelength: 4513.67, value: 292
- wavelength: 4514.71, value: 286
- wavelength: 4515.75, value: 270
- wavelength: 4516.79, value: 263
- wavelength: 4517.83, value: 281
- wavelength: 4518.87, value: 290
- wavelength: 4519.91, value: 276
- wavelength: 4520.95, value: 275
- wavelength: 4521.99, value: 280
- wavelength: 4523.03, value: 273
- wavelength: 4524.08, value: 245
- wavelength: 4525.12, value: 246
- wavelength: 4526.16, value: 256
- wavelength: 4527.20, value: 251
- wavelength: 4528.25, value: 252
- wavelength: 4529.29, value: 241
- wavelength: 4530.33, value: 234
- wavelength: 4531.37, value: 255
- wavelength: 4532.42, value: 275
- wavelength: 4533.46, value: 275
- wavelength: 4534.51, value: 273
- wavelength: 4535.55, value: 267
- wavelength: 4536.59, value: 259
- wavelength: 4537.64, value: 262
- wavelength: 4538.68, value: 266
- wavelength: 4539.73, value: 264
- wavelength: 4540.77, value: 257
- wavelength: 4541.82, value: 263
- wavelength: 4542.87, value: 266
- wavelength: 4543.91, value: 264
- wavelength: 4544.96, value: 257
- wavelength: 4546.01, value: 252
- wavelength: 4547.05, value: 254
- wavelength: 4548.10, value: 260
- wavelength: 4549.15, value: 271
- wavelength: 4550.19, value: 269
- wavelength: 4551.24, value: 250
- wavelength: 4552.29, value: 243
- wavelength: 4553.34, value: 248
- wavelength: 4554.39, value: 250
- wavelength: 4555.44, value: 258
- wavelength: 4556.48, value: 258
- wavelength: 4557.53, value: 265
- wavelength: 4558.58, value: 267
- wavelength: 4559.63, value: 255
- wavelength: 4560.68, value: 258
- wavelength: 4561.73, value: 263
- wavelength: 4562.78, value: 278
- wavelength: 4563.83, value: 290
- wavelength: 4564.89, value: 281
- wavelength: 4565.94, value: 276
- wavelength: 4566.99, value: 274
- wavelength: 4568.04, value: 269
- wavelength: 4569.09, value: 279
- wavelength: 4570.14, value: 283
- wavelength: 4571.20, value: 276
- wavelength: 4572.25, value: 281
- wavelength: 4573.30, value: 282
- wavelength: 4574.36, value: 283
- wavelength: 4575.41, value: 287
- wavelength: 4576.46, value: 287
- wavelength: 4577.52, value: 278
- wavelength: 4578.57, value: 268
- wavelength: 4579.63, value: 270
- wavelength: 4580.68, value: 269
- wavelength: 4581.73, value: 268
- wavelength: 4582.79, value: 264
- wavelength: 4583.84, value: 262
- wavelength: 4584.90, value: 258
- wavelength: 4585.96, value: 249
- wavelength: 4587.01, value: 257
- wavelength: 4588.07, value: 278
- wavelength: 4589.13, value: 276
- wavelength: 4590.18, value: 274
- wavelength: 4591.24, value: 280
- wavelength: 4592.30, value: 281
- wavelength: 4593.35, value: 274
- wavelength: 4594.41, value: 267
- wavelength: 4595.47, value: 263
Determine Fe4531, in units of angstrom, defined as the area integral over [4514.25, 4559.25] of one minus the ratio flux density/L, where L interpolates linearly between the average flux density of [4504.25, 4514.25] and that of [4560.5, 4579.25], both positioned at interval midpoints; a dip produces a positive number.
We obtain 3.3 angstrom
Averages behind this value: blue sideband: 287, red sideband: 278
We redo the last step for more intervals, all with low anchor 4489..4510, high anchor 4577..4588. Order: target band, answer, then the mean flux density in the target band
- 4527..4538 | 0.5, 259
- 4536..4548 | 0.4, 260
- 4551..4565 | 0.3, 261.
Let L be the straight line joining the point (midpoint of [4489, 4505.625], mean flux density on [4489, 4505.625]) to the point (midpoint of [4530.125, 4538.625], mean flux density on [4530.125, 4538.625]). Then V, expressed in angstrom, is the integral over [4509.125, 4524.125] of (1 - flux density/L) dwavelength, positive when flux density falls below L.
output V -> -1.0 angstrom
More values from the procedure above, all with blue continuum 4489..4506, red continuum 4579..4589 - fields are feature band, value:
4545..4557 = 0.5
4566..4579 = -0.7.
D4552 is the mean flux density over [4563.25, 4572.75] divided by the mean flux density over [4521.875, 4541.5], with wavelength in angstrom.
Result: 1.08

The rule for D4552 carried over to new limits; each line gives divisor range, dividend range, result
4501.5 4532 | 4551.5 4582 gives 0.99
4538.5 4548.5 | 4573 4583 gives 1.06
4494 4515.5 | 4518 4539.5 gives 0.94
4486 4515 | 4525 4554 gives 0.93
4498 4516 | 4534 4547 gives 0.93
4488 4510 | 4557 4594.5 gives 1.00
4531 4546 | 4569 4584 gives 1.05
